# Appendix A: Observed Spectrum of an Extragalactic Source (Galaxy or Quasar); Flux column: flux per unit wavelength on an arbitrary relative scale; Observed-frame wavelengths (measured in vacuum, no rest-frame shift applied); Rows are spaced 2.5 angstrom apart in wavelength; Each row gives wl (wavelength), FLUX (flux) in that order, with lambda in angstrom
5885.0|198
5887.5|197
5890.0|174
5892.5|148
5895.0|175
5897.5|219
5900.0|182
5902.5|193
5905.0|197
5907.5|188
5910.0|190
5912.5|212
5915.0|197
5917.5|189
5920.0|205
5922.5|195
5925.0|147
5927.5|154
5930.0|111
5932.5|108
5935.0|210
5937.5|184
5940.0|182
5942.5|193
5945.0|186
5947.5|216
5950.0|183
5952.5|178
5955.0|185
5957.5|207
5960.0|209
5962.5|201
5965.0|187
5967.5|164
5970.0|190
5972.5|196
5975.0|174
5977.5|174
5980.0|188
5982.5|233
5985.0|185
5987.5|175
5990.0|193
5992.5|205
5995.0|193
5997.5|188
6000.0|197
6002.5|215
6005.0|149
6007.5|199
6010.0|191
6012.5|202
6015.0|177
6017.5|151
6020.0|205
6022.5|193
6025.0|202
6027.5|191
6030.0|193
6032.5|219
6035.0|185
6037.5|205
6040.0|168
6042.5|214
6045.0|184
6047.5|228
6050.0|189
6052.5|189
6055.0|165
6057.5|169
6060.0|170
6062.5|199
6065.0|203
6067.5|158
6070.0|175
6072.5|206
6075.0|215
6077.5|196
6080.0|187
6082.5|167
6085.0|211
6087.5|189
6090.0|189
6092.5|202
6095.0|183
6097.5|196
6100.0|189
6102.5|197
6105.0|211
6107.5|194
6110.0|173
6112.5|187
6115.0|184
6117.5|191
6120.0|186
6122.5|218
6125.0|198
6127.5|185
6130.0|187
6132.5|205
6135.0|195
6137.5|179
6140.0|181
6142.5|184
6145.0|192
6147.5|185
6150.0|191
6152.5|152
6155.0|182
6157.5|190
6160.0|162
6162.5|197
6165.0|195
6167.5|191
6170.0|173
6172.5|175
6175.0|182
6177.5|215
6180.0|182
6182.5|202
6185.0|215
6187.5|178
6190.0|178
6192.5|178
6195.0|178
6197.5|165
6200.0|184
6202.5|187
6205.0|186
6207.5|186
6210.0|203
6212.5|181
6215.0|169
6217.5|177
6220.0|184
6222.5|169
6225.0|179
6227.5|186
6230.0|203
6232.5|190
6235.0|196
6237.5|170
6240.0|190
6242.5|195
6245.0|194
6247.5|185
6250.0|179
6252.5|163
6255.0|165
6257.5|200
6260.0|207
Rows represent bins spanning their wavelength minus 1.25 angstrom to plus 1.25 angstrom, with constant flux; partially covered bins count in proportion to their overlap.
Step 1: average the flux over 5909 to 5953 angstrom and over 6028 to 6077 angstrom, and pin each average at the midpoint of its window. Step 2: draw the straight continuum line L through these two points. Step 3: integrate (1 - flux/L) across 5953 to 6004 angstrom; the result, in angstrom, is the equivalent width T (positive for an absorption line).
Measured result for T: -2.2 angstrom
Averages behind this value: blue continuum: 180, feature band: 193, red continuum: 191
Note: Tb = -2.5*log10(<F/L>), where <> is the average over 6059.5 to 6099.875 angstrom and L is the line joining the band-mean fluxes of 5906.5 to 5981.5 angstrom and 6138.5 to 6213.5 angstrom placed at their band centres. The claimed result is -0.04 mag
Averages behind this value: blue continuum 184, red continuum 185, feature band 191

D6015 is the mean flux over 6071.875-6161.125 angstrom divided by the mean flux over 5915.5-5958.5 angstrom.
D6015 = 1.1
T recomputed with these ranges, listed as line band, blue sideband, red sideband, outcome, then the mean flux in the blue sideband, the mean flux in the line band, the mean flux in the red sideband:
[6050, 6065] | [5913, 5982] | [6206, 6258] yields 0.15 angstrom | 183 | 181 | 184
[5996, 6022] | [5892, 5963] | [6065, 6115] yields 0.01 angstrom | 184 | 188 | 191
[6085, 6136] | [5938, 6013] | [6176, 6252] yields -1.42 angstrom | 191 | 193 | 186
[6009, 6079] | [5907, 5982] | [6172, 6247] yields -2.31 angstrom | 184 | 191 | 186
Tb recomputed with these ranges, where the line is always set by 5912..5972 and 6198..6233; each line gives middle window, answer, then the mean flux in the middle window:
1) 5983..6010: -0.047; 191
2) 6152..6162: 0.054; 175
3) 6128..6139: -0.041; 191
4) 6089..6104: -0.055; 193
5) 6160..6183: -0.026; 188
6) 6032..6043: -0.071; 196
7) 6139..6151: -0.017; 187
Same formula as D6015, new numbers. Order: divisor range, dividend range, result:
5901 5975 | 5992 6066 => 1.04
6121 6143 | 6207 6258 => 0.95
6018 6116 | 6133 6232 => 0.96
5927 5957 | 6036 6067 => 1.08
